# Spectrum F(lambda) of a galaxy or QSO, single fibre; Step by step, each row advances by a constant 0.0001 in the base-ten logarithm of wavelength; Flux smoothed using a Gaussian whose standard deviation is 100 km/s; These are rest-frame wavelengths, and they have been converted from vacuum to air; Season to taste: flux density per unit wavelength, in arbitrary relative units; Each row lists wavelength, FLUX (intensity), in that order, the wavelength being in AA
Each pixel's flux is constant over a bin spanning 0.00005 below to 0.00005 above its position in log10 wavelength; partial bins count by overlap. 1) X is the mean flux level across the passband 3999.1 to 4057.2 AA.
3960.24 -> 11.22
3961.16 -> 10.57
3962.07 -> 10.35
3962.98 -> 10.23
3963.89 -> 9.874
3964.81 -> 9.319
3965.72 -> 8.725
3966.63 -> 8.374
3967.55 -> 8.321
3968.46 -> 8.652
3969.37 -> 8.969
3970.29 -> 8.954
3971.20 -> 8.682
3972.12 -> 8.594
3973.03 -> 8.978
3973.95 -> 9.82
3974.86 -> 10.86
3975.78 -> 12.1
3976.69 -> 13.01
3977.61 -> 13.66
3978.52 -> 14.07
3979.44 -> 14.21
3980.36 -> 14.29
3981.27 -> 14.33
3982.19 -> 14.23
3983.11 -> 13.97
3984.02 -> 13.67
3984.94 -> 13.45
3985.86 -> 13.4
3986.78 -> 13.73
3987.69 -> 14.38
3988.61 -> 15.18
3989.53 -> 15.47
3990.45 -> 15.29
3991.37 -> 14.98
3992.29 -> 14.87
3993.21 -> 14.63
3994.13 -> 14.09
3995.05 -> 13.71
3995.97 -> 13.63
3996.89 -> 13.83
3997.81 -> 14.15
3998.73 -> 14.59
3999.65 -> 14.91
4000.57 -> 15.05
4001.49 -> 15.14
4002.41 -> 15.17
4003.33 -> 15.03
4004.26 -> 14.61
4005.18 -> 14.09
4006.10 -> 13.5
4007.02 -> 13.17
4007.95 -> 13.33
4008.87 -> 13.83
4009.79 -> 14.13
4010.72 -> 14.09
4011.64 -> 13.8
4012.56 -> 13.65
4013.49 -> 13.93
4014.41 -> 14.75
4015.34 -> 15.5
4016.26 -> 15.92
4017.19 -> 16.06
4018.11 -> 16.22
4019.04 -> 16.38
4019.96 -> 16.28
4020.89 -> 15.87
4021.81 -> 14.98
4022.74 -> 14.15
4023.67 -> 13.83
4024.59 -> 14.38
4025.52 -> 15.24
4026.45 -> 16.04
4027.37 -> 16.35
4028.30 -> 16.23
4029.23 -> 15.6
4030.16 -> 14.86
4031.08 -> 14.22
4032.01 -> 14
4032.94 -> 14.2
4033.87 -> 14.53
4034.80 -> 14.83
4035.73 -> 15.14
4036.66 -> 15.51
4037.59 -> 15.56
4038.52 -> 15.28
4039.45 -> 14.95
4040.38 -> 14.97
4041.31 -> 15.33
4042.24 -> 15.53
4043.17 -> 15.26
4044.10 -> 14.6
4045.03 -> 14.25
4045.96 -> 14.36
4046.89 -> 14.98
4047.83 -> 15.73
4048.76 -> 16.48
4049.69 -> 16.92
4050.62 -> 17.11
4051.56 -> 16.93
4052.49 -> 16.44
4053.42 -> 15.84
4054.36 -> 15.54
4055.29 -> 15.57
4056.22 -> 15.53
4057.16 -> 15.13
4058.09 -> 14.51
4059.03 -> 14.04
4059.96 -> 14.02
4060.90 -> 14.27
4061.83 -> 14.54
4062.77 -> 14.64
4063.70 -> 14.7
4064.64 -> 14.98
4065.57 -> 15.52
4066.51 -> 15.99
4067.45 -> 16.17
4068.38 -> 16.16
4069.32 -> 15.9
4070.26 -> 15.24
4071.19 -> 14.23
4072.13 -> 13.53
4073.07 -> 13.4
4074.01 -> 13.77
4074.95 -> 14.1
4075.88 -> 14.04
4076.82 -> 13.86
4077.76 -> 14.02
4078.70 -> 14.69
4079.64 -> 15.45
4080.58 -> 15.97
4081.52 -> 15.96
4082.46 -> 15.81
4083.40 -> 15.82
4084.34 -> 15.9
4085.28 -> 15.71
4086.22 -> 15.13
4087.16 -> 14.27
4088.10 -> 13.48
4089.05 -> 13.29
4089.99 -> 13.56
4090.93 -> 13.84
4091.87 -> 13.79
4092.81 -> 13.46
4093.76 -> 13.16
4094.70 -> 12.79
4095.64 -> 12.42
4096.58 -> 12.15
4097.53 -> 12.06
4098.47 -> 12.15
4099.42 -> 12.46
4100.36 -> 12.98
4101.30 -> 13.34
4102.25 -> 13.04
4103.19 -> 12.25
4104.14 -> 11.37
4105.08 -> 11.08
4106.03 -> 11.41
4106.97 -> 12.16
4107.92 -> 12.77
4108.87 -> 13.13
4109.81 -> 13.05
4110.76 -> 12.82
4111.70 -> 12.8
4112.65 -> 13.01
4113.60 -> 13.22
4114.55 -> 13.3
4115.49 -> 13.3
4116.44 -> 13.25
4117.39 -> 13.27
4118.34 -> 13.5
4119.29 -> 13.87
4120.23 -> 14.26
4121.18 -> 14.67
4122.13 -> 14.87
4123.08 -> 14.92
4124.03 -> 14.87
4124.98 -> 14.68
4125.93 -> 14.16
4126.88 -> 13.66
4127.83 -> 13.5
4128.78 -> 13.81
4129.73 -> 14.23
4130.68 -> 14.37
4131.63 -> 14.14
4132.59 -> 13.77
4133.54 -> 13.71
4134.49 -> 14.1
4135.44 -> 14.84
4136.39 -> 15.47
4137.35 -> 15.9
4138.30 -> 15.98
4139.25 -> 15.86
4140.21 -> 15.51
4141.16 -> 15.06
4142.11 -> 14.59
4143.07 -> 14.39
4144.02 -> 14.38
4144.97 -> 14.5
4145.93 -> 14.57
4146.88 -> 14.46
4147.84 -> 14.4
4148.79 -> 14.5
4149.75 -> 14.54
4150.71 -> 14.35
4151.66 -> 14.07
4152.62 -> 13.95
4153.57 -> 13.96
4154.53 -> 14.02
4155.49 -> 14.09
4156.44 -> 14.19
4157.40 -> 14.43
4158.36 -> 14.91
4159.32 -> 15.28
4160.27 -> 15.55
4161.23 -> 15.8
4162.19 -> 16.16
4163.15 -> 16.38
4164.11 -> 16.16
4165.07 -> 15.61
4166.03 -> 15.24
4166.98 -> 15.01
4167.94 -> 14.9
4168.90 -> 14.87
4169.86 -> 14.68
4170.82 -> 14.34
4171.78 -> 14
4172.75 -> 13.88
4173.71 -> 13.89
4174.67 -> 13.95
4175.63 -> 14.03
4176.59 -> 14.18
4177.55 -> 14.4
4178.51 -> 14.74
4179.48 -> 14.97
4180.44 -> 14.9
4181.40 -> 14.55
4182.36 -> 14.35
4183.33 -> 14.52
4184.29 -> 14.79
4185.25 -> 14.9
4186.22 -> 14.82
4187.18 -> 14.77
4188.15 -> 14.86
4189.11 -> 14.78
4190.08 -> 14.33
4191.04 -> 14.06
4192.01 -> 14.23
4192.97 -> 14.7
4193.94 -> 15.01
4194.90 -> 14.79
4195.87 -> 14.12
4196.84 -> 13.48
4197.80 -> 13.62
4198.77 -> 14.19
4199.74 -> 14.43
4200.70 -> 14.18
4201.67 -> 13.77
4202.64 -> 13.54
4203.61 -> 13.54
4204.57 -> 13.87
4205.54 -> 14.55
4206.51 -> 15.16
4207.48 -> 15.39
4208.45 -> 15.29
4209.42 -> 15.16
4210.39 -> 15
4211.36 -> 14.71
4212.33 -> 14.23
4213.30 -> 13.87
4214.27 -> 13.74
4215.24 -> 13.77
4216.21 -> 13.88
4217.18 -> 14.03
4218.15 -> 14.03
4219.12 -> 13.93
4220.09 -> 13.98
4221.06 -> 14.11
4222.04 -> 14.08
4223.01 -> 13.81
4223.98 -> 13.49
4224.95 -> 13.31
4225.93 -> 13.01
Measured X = 15.1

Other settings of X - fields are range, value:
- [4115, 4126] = 14.1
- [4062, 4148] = 14.1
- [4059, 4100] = 14.3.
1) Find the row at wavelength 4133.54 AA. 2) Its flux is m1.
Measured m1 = 13.71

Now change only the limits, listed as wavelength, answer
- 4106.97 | 12.16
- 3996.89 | 13.83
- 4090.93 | 13.84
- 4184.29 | 14.79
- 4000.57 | 15.05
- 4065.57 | 15.52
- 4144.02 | 14.38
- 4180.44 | 14.9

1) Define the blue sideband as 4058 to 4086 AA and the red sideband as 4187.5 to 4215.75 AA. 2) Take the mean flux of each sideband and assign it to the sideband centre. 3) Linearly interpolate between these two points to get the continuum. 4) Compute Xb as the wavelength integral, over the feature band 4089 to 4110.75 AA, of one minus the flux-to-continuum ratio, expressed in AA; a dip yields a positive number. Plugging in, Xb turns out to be 3.1 AA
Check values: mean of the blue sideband 14.9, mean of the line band 12.7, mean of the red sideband 14.4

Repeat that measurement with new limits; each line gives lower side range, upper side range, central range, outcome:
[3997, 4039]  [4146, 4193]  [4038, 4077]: -0.84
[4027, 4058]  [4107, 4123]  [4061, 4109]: 1.01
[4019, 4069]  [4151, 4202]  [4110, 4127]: 1.25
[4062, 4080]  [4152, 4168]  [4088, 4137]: 4.94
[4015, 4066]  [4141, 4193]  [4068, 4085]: 0.24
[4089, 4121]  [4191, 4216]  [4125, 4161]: -2.89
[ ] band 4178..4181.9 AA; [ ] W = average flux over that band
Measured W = 14.8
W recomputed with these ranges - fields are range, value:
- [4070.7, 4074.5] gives 13.7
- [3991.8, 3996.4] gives 14.2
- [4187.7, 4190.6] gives 14.7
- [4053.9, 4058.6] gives 15.2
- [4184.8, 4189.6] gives 14.8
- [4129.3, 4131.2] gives 14.3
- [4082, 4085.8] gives 15.8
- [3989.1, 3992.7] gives 15.1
